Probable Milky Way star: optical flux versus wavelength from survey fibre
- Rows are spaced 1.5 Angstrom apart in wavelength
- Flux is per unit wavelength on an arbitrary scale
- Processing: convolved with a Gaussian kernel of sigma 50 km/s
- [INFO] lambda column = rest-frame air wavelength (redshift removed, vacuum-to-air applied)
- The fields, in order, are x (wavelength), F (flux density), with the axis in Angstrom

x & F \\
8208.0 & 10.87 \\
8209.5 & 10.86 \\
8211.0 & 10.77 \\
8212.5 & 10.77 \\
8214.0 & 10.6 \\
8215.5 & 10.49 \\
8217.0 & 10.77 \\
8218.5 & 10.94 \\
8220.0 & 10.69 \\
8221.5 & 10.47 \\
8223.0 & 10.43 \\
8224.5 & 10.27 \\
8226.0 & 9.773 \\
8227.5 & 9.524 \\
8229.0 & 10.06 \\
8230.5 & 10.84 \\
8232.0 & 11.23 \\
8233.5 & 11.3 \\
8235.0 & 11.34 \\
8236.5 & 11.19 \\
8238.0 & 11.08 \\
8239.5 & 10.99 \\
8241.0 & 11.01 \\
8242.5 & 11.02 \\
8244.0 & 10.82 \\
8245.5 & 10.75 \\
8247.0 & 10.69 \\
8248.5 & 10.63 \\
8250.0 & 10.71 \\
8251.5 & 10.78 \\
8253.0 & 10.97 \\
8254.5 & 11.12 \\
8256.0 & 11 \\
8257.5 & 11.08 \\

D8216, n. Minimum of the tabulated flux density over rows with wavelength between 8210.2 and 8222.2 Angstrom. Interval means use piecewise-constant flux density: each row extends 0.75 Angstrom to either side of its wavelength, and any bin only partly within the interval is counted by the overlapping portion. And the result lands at 10.47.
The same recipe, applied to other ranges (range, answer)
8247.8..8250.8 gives 10.63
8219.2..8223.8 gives 10.43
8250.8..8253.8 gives 10.78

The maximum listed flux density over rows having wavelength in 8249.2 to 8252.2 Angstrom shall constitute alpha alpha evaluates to 10.78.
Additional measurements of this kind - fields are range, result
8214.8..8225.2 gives 10.94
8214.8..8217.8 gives 10.77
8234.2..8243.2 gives 11.34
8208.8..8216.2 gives 10.86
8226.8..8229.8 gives 10.06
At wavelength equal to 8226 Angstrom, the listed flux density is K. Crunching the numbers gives 9.773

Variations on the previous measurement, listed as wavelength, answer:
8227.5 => 9.524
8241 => 11.01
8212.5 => 10.77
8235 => 11.34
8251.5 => 10.78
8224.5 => 10.27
